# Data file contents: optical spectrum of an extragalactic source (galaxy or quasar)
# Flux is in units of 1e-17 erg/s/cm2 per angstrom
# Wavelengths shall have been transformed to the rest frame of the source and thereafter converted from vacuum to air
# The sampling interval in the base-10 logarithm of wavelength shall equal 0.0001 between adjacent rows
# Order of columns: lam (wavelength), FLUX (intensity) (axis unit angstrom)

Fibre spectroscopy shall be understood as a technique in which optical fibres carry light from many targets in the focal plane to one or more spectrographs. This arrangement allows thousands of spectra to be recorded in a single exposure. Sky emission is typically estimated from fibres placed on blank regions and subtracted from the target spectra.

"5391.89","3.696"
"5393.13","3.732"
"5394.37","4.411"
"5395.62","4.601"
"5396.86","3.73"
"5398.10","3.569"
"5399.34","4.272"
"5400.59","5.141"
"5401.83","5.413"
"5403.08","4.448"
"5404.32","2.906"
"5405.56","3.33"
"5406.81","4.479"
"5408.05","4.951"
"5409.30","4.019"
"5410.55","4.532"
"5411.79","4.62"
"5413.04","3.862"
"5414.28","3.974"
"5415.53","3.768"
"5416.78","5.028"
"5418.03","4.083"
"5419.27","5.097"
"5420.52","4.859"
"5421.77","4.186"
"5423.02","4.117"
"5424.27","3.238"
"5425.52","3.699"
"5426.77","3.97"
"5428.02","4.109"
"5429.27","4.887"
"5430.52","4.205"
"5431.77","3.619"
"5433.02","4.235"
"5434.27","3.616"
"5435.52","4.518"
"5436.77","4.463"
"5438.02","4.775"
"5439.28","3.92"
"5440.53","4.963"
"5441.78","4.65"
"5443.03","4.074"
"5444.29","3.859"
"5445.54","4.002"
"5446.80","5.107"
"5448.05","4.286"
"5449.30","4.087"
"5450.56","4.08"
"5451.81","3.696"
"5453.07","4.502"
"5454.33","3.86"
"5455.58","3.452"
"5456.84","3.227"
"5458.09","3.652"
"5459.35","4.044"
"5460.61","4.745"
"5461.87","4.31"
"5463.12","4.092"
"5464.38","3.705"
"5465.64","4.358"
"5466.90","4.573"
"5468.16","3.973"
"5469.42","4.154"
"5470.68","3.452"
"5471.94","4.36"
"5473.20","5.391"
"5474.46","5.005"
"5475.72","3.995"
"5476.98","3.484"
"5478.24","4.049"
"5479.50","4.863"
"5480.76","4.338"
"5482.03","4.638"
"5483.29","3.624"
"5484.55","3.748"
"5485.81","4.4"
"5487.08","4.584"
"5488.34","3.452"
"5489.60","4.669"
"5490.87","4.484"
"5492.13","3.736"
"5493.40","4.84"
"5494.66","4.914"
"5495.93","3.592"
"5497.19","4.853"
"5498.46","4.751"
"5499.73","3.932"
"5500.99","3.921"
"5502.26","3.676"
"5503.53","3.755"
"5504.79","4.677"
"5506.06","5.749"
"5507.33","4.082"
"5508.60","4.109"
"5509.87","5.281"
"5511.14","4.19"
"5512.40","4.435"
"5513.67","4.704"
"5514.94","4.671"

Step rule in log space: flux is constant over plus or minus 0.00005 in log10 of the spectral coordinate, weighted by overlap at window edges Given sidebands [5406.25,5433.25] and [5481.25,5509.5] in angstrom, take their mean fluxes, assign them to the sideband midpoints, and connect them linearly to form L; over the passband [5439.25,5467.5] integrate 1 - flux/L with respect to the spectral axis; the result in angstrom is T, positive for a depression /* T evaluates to 0.8 angstrom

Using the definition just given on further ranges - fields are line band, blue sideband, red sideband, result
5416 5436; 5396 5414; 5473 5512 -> 0.2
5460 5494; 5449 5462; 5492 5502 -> -1.0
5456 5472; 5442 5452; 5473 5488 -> 0.8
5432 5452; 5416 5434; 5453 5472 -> -0.7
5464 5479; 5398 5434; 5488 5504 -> 0.0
